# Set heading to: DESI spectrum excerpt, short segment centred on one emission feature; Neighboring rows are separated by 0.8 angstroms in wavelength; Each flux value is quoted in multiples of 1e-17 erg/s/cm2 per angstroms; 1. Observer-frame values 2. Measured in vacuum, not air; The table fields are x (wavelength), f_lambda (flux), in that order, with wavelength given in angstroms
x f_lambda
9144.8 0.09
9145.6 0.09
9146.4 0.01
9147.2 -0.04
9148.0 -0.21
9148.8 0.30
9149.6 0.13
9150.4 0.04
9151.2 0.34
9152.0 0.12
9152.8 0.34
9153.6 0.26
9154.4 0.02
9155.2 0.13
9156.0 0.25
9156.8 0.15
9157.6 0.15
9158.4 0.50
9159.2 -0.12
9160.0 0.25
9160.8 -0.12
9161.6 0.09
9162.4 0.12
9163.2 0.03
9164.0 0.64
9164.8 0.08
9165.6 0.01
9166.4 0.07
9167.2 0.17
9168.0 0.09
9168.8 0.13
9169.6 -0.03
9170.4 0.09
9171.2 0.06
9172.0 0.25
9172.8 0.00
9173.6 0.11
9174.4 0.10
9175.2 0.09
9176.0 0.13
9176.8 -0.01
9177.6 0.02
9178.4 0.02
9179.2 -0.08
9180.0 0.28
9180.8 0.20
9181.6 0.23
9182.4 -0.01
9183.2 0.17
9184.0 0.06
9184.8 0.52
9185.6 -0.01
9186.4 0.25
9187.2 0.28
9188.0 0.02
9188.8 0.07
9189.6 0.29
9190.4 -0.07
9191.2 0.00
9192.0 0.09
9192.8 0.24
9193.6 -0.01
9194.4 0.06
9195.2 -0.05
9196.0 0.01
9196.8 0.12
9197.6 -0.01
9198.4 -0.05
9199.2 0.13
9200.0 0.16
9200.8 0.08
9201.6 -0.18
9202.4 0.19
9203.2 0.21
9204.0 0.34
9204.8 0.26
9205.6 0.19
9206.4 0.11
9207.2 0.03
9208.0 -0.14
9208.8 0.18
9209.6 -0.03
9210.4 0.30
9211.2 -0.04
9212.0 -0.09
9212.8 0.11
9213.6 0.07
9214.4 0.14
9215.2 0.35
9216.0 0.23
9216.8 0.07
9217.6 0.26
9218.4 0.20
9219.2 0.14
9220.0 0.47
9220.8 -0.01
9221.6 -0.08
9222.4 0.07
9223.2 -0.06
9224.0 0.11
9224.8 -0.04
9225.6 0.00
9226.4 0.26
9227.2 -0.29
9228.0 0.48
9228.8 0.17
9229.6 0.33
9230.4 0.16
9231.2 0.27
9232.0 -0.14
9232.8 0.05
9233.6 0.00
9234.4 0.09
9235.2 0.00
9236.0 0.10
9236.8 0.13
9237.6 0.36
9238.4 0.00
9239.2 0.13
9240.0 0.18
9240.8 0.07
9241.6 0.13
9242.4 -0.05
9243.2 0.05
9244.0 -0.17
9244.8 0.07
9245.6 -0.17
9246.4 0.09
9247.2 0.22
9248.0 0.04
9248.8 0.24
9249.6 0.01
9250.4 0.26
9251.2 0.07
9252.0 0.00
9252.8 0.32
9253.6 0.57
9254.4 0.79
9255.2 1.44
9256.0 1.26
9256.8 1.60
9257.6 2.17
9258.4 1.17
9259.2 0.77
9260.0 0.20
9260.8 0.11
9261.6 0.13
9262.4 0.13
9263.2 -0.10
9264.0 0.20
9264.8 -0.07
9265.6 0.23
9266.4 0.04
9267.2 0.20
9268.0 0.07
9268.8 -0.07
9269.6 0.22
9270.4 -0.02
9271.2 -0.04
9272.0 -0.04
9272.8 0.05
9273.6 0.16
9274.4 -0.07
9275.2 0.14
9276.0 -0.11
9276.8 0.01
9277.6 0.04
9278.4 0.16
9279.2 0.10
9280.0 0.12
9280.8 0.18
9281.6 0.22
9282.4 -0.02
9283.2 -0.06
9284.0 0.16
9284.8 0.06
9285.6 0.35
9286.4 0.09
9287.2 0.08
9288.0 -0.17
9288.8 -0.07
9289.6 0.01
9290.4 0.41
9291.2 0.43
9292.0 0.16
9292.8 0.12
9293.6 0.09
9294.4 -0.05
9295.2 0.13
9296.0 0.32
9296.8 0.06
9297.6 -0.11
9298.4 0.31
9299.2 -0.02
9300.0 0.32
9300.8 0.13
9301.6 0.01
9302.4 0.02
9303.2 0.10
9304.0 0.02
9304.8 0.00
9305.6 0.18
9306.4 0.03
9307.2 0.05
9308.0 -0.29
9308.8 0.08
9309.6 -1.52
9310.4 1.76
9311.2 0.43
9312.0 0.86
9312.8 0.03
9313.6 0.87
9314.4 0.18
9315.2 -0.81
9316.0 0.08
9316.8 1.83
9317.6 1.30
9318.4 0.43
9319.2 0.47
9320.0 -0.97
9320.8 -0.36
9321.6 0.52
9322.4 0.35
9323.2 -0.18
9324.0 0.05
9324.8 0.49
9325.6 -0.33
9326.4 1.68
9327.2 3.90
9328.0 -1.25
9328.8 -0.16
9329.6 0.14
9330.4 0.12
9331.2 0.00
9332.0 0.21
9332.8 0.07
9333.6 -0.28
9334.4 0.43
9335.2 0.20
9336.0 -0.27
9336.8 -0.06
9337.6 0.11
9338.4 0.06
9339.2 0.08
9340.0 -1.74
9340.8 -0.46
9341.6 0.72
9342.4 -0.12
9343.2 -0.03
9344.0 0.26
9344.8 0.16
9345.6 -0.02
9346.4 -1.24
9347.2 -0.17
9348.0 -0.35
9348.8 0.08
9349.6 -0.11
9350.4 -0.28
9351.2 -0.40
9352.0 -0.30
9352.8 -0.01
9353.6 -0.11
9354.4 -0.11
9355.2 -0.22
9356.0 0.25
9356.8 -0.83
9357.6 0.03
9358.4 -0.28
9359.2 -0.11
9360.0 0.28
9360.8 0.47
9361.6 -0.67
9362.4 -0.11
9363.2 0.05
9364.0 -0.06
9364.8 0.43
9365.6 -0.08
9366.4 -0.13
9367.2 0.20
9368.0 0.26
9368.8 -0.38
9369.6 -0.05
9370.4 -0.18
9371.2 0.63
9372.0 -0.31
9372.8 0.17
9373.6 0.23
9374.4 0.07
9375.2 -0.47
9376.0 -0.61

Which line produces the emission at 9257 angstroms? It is H-beta 4861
